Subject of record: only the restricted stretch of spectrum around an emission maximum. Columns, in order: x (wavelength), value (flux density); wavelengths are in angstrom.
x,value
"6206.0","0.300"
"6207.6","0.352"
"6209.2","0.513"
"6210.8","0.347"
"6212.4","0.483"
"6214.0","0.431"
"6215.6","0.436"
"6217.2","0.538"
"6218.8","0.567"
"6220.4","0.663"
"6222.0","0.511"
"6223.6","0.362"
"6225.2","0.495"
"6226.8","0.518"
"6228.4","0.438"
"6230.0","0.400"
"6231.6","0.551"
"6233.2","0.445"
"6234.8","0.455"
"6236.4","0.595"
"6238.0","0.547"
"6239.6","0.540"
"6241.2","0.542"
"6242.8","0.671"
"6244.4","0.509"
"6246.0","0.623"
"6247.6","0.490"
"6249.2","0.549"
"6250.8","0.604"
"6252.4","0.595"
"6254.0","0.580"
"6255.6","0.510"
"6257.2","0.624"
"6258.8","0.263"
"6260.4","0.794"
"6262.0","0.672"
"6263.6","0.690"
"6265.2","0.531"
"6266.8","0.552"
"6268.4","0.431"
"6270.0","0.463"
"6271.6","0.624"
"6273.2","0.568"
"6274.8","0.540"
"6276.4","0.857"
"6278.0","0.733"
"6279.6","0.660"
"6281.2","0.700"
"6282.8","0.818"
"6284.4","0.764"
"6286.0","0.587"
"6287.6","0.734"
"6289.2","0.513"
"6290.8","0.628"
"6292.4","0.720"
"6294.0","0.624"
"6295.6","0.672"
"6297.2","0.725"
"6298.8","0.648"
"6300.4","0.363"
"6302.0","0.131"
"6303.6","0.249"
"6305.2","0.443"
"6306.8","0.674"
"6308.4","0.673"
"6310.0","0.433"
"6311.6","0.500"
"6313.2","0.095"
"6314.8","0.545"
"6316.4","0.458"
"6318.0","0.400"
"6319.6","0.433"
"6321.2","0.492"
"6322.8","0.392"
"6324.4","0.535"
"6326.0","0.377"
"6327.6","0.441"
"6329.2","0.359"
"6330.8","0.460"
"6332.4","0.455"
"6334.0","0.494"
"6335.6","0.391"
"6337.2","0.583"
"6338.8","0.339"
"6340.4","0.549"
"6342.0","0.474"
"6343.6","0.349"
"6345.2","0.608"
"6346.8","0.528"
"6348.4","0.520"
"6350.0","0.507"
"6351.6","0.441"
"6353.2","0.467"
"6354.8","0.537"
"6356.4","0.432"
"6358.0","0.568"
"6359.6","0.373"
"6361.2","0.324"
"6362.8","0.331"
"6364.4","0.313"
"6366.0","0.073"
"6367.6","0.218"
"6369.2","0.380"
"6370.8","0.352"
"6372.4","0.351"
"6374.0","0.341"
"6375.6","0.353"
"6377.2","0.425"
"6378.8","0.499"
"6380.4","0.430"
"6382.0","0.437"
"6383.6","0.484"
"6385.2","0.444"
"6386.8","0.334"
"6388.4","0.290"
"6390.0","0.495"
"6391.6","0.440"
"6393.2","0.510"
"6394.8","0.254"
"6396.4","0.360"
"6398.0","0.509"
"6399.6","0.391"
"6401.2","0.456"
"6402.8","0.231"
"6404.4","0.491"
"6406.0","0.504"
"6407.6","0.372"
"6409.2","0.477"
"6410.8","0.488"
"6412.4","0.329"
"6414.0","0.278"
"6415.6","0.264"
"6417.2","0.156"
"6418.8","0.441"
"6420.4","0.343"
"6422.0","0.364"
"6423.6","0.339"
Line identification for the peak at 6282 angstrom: C III] 1909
